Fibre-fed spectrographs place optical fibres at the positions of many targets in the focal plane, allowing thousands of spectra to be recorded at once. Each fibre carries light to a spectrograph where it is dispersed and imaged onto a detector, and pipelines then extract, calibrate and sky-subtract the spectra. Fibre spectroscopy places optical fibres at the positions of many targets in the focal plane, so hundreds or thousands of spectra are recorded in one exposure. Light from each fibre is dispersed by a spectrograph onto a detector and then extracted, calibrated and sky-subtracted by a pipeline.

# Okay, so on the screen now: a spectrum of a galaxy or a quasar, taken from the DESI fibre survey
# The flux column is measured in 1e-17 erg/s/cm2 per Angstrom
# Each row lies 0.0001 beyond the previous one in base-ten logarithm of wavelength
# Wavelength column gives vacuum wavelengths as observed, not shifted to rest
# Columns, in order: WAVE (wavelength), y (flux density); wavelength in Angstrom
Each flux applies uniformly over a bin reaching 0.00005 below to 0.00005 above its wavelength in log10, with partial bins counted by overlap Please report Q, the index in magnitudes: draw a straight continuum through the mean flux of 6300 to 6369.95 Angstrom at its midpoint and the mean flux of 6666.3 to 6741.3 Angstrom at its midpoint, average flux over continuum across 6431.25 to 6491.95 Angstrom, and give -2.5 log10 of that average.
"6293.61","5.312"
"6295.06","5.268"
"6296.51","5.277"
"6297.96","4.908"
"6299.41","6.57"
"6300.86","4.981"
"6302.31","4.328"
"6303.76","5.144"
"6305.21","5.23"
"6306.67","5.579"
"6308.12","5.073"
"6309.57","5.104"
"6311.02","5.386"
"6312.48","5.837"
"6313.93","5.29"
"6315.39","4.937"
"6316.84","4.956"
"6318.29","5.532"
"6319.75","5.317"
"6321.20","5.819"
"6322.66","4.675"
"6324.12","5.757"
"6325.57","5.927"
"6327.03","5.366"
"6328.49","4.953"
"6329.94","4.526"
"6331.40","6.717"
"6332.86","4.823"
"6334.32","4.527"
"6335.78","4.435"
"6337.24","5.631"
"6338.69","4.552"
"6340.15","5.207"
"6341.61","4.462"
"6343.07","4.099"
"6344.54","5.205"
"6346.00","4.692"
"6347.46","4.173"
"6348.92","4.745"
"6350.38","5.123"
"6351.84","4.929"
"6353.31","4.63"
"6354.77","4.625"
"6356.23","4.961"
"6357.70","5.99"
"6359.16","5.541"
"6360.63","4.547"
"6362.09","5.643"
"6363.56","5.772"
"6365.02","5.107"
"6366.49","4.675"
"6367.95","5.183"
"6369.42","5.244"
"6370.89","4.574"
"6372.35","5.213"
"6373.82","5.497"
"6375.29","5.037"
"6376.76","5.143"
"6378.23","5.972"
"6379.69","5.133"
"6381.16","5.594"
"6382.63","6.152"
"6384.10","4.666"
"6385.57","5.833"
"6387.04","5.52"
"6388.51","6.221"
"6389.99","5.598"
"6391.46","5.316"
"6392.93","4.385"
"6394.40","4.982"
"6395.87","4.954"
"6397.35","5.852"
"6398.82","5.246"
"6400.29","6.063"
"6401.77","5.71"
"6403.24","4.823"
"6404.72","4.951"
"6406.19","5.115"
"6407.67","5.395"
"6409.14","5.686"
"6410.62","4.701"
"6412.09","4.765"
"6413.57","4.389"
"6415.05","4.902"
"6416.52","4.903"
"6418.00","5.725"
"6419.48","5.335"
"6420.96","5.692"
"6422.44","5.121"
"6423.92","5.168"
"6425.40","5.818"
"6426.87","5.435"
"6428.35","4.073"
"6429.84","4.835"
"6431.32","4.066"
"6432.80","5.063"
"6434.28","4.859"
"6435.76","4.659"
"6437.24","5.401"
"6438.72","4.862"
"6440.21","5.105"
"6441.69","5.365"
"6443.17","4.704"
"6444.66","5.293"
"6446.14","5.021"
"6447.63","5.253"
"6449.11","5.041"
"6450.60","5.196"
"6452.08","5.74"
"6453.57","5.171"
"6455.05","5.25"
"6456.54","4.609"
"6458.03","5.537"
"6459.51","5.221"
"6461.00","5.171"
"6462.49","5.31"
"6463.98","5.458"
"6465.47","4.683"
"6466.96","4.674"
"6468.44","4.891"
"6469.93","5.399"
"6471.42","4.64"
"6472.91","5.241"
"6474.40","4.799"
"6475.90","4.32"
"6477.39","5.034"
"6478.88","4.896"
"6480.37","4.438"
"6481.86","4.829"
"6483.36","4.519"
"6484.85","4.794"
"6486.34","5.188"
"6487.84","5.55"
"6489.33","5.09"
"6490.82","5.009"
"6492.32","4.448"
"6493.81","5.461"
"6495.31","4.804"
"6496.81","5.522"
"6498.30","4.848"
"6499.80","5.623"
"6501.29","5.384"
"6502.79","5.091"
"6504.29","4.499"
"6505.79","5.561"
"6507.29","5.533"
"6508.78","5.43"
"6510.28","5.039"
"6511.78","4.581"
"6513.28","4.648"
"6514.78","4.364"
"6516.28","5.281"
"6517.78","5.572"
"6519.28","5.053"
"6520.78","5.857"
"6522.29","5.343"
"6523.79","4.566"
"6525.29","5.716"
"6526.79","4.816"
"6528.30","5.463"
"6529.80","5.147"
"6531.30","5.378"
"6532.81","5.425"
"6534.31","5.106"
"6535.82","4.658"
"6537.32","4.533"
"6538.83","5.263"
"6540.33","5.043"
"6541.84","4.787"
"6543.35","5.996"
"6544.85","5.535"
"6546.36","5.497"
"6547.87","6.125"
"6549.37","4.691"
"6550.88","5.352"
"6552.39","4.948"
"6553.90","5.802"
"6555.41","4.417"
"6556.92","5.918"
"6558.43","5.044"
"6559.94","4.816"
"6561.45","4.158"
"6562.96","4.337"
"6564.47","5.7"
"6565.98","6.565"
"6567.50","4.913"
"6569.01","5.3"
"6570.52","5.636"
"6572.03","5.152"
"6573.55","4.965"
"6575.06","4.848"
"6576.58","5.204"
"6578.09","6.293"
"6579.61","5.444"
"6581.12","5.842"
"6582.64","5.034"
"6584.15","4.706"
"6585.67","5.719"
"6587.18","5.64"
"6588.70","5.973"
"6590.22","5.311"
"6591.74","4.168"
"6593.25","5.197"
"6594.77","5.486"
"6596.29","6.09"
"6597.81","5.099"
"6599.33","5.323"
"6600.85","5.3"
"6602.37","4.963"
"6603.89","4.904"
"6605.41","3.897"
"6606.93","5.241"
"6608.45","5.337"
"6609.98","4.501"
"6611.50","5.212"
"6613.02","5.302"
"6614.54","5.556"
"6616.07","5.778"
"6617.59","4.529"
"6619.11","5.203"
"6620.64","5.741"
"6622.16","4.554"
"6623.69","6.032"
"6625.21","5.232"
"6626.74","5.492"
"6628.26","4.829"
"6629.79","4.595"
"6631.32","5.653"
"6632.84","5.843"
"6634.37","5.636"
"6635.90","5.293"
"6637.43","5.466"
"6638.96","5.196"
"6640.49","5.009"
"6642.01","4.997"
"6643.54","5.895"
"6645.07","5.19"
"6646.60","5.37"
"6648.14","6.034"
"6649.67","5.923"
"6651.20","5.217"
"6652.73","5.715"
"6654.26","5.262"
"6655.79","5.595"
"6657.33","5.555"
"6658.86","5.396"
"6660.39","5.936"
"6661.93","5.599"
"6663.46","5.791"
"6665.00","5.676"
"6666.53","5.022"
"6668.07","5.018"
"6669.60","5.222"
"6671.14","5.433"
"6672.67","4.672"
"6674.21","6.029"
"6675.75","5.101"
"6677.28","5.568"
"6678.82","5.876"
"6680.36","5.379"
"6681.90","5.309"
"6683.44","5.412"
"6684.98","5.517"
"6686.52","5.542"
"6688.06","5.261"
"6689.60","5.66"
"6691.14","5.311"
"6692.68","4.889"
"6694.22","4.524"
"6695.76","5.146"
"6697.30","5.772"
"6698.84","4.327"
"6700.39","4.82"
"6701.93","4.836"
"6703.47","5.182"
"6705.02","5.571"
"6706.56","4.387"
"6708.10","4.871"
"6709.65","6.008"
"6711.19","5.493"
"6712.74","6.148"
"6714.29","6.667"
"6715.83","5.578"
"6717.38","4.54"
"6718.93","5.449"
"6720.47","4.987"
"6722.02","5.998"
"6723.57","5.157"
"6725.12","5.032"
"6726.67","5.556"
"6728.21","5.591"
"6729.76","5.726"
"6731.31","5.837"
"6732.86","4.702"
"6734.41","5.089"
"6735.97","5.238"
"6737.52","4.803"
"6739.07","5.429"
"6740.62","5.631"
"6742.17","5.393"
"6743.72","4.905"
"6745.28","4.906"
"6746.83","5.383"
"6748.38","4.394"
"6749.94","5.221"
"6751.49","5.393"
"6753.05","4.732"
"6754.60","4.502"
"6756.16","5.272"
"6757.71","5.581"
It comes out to 0.03 mag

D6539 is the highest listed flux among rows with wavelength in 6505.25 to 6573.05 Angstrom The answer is 6.565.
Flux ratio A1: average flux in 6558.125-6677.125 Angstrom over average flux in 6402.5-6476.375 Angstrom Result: 1.05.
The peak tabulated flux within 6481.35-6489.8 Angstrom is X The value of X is 5.55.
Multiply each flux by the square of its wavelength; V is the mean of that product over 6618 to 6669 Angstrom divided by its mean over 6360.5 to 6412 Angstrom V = 1.11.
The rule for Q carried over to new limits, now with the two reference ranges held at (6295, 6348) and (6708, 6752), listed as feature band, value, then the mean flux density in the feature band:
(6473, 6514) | 0.05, 5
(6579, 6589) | -0.04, 5.46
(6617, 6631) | 0.03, 5.16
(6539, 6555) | -0.02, 5.35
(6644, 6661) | -0.05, 5.57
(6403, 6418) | 0.04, 5.01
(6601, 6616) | 0.05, 5.04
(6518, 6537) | 0.01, 5.21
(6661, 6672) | -0.01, 5.4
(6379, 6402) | -0.05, 5.44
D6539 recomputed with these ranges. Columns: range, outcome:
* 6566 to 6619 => 6.293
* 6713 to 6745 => 6.667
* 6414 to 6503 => 5.818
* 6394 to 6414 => 6.063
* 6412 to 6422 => 5.725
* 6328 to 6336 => 6.717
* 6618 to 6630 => 6.032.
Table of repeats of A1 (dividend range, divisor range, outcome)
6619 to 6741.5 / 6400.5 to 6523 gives 1.06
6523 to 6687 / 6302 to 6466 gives 1.03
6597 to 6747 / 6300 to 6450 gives 1.03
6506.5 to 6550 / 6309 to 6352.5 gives 1.02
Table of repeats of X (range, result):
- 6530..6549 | 6.125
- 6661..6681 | 6.029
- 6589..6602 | 6.09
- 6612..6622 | 5.778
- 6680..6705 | 5.772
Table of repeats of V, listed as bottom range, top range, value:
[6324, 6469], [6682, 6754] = 1.13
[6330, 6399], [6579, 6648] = 1.11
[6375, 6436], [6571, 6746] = 1.10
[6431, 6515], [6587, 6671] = 1.11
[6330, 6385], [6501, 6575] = 1.08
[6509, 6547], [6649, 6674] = 1.10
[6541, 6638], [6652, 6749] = 1.05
